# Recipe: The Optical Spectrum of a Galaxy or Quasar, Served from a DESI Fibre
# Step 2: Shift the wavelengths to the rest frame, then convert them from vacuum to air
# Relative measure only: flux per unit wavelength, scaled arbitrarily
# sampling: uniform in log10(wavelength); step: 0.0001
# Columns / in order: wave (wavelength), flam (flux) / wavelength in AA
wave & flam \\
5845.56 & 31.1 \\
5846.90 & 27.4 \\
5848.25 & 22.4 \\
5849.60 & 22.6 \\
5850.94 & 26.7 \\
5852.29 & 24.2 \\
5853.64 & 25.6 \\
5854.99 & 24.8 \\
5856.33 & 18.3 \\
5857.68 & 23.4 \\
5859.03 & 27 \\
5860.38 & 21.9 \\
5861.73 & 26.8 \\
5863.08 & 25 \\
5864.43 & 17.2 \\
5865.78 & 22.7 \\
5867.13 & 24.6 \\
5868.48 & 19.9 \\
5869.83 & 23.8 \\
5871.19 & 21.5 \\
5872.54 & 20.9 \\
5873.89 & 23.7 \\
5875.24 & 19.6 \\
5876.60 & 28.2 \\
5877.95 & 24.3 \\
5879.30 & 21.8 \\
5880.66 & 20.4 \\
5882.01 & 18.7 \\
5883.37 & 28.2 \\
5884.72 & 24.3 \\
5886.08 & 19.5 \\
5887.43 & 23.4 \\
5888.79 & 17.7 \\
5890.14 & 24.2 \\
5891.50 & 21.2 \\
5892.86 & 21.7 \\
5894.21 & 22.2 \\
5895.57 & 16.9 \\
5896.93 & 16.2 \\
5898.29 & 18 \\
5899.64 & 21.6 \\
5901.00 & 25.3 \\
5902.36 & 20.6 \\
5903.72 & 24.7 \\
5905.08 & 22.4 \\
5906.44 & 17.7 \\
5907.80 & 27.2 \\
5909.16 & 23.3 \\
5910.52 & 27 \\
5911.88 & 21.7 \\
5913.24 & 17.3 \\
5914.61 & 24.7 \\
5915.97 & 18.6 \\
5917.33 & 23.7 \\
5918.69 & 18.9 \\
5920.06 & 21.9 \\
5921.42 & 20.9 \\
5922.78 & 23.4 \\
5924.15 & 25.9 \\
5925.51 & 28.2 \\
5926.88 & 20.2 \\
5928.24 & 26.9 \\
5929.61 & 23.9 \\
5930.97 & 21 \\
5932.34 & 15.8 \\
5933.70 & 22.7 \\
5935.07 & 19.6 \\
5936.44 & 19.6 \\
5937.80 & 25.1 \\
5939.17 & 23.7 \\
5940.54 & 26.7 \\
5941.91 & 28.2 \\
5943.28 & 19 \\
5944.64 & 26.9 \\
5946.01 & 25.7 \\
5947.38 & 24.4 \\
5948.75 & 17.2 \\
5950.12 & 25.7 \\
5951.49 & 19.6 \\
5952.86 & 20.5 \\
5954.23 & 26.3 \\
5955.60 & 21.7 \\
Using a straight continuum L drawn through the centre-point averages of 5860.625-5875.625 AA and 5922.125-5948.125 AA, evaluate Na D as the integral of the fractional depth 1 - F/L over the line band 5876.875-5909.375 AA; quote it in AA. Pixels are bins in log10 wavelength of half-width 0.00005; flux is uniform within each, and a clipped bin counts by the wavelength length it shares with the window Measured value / 1.4 AA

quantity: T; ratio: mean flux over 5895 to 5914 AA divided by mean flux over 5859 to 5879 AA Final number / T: 0.93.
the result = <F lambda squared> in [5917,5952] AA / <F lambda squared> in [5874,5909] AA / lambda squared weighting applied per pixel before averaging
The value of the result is 1.06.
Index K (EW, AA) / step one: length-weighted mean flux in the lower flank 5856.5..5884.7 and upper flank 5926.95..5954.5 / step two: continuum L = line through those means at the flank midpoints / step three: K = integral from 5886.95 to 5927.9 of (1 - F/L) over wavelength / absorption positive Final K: 1.7 AA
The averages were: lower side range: 22.9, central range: 21.9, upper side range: 22.8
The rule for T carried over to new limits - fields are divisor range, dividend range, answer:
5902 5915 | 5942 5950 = 1.03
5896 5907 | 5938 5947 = 1.20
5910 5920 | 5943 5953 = 1.05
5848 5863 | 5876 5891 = 0.95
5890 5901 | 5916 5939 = 1.09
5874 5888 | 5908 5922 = 0.96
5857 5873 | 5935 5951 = 1.03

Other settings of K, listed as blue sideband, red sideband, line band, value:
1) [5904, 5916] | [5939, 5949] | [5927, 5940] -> 0.9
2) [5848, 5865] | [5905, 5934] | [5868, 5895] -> 1.0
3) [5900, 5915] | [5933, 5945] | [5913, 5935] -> 0.9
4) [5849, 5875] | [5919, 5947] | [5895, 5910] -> 1.2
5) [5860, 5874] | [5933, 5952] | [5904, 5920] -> 0.6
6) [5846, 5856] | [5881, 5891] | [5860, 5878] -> 0.5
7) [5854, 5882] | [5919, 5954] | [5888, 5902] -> 1.4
